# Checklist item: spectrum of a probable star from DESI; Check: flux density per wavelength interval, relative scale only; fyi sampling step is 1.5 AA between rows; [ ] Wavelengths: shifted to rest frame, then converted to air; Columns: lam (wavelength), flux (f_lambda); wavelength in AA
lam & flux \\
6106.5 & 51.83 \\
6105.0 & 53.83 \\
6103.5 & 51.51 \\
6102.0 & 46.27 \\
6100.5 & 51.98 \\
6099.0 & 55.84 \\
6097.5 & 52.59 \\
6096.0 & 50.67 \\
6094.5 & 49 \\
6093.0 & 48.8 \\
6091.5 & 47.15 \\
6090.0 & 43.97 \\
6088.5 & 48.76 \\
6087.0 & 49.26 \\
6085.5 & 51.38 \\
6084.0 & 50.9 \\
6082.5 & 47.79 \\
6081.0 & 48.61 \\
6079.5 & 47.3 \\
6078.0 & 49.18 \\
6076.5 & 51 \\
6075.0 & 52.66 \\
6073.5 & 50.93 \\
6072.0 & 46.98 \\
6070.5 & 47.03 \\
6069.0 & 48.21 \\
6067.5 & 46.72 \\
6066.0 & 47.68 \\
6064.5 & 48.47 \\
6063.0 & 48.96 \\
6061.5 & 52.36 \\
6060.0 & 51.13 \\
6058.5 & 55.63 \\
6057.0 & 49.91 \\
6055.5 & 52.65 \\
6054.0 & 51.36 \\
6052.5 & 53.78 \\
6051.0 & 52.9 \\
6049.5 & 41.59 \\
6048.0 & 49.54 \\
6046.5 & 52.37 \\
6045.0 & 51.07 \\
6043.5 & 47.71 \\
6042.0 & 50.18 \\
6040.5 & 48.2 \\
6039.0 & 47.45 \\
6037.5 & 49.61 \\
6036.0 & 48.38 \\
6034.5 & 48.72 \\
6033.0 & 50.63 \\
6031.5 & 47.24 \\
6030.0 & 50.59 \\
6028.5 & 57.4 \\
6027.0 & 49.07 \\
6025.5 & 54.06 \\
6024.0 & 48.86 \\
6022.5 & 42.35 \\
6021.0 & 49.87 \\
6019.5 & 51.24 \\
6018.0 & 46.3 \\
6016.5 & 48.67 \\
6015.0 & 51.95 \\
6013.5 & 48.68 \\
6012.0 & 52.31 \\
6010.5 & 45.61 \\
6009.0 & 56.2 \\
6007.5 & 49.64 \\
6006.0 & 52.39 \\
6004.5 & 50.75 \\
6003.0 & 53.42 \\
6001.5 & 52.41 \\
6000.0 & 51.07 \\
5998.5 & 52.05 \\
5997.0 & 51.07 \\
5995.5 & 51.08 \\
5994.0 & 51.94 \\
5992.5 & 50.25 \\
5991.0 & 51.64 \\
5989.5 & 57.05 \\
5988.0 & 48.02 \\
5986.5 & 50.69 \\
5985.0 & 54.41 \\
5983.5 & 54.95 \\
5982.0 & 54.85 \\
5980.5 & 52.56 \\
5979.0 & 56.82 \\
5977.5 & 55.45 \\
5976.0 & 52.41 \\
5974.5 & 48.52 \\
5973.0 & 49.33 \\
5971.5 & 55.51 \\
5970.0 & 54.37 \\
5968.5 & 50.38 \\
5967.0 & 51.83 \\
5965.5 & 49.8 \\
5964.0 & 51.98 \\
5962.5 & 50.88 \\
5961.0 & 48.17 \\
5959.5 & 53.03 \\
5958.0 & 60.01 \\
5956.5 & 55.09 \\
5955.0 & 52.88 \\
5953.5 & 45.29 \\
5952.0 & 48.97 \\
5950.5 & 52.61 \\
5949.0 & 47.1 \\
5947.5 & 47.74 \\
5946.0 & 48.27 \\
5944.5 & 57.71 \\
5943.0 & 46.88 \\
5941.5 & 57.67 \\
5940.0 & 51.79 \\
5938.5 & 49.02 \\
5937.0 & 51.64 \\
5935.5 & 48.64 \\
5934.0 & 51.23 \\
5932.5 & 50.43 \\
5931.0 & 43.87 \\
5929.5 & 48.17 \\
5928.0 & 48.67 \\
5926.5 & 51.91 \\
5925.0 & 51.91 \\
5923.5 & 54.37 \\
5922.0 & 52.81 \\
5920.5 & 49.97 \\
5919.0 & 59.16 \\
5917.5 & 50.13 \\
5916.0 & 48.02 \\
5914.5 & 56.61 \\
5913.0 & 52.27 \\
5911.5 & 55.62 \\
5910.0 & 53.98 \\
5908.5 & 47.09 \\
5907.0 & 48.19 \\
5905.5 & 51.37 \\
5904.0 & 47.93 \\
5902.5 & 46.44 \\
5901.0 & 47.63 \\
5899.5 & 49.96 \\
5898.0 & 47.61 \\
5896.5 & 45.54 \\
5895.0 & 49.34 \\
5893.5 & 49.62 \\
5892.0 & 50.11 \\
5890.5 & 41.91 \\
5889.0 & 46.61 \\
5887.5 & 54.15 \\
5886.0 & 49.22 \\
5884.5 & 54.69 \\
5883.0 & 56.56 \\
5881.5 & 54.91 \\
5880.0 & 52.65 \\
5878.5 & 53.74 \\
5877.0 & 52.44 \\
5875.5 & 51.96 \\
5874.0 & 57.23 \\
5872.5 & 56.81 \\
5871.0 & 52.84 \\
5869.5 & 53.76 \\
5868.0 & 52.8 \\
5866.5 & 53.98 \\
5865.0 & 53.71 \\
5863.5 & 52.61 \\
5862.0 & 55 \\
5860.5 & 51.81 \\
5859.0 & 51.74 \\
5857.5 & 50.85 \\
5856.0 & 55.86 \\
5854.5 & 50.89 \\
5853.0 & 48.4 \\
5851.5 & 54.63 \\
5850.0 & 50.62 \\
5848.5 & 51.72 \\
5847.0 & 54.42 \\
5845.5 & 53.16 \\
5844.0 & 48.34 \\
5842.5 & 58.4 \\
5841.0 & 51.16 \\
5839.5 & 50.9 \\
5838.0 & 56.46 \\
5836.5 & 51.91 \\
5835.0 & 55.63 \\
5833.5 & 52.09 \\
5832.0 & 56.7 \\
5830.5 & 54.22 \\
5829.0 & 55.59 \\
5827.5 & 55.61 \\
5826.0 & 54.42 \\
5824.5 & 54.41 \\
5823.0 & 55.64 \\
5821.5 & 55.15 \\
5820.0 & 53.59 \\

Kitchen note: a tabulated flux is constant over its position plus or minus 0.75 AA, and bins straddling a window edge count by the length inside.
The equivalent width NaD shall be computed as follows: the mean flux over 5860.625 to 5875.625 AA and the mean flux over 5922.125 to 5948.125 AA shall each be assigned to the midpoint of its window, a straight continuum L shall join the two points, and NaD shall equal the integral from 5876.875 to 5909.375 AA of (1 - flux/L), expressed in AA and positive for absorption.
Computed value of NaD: 1.8 AA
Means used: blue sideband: 54.1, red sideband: 50.7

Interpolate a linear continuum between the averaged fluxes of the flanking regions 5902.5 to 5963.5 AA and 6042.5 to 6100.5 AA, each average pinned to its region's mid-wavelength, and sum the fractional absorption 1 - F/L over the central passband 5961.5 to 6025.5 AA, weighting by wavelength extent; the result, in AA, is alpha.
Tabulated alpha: -1.1 AA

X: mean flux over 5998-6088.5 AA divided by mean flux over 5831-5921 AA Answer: 0.96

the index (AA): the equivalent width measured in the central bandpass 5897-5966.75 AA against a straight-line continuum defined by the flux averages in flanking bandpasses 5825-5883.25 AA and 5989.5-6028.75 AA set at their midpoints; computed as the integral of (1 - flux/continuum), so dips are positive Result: 1.7 AA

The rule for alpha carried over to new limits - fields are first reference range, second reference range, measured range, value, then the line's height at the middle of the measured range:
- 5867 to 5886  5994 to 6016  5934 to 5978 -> 0.7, 52.3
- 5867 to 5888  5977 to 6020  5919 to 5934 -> 0.6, 53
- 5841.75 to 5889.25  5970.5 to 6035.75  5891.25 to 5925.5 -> 1.2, 52.5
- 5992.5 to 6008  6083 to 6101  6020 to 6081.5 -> 1.2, 50.7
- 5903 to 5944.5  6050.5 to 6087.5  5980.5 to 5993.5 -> -0.5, 50.7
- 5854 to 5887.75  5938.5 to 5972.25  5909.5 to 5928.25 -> -0.1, 52.5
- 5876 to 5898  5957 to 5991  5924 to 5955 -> 1.1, 52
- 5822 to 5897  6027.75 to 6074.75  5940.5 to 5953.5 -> 0.2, 51.5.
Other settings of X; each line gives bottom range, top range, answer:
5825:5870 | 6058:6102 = 0.93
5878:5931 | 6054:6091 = 0.98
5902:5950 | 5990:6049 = 0.99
